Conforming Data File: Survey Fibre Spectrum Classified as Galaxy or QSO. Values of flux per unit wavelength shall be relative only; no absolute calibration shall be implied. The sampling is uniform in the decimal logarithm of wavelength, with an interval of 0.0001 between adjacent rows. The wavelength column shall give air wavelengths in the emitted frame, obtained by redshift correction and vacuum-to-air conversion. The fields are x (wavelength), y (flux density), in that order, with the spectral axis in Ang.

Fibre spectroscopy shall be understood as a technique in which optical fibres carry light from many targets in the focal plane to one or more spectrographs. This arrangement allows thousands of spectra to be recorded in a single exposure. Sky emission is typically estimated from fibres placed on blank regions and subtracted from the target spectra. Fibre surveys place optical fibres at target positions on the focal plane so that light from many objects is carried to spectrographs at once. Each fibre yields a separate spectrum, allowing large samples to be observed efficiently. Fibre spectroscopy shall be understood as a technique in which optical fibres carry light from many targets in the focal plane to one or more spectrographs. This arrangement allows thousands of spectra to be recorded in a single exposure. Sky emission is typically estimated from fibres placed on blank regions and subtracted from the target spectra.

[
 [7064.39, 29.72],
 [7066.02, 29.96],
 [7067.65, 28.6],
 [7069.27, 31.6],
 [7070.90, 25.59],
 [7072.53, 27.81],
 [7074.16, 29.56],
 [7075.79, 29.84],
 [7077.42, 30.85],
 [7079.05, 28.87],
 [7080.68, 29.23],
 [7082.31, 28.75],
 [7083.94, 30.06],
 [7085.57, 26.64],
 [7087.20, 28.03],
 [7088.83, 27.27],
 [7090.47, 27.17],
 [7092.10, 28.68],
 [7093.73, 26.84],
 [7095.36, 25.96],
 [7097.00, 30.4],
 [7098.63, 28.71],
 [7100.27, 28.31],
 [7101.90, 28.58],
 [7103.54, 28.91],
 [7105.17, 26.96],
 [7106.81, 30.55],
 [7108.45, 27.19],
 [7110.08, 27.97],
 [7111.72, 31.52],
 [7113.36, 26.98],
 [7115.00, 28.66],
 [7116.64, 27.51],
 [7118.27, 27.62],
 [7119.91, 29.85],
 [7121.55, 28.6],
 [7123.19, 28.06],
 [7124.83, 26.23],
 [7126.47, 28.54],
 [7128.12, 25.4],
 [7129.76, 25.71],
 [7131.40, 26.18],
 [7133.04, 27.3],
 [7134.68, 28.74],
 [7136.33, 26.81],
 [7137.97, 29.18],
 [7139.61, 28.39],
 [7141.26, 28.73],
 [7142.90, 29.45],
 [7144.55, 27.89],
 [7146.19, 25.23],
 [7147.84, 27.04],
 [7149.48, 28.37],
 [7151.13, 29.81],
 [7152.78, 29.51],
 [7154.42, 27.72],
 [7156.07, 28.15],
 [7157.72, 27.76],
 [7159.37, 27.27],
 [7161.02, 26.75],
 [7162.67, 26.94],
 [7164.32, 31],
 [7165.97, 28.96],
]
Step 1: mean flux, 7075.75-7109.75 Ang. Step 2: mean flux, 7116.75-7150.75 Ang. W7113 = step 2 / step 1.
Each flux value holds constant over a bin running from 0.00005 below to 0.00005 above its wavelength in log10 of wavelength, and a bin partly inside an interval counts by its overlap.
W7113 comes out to 1.0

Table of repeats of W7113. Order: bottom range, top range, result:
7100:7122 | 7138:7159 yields 0.99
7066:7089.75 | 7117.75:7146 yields 0.96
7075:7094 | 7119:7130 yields 0.96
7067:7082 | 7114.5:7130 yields 0.95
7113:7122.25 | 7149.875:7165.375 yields 1.00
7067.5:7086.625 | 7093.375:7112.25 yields 0.98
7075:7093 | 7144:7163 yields 0.97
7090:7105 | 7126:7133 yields 0.94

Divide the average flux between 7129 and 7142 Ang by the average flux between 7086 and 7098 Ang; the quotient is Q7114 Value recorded 1.00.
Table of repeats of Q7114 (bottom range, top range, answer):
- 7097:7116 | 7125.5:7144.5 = 0.97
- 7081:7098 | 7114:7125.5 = 1.00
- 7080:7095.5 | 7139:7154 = 1.01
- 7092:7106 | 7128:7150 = 0.98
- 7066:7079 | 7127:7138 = 0.92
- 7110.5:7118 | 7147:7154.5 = 1.00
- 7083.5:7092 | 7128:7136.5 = 0.96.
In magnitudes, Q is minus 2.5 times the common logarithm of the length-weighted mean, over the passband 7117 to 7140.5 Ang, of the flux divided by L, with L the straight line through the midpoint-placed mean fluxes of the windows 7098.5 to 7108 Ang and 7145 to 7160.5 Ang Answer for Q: 0.023 mag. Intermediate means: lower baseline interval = 28.6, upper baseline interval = 27.9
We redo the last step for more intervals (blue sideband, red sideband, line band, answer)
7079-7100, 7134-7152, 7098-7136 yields 0.01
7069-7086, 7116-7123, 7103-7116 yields 0.00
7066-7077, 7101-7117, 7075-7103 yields 0.01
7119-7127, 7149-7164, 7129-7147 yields 0.02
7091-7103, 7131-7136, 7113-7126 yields -0.01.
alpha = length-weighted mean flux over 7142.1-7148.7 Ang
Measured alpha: 27.4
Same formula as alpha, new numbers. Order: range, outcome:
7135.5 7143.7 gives 28.5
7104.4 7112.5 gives 28.8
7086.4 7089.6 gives 27.7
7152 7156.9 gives 28.5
